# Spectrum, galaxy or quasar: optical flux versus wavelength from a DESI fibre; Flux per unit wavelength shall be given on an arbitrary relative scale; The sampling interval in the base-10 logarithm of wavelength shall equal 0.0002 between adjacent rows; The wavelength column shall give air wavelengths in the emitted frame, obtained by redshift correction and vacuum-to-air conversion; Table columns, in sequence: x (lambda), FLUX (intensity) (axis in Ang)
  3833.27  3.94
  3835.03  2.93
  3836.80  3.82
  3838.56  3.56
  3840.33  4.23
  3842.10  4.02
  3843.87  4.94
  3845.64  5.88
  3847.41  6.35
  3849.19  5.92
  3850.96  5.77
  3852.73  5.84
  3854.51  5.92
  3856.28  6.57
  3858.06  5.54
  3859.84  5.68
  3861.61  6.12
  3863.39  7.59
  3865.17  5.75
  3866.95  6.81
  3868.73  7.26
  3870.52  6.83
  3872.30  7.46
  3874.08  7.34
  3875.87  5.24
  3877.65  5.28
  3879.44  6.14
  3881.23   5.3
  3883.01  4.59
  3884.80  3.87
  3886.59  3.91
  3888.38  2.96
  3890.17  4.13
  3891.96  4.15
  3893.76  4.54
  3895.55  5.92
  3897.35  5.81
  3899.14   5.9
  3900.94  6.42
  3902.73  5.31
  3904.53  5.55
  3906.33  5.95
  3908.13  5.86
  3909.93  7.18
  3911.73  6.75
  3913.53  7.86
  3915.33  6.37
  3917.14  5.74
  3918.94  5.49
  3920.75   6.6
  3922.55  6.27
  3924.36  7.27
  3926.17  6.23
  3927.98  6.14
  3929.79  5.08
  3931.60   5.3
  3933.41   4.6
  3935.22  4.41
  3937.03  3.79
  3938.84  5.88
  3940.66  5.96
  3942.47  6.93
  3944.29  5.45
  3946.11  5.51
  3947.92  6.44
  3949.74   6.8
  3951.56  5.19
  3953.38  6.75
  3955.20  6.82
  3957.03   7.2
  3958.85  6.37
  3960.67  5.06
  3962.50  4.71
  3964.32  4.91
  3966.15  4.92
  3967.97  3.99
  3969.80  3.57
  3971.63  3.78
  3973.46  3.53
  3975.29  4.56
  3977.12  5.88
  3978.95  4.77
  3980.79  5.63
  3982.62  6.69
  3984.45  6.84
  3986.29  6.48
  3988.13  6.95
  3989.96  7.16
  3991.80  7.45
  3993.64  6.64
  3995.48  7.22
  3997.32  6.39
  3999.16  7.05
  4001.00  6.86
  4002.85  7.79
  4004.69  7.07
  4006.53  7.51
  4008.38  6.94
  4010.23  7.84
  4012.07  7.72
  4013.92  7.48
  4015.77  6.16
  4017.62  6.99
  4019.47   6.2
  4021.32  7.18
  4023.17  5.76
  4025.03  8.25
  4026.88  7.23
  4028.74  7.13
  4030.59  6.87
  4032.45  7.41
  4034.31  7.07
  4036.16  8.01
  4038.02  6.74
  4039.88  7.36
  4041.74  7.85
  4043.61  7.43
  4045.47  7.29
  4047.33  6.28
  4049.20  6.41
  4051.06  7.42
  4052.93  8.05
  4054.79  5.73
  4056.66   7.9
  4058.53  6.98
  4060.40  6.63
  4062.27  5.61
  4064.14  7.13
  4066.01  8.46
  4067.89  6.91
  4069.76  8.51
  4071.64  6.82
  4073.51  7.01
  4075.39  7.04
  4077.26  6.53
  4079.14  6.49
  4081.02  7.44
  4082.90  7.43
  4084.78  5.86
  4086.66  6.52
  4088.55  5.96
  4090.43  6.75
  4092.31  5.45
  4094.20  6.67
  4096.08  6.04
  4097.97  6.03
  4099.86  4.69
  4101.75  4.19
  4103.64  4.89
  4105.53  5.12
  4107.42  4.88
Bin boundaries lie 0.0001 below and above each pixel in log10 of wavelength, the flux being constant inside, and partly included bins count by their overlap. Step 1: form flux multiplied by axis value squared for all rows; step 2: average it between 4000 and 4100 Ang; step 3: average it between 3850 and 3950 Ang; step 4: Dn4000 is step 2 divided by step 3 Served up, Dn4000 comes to 1.29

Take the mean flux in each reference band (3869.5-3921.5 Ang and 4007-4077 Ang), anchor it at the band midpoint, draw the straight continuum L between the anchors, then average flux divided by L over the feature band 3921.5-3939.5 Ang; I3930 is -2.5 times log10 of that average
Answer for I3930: 0.10 mag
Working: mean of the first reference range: 5.67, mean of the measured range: 5.5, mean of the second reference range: 7.13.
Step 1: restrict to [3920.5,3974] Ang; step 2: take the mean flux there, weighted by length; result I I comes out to 5.51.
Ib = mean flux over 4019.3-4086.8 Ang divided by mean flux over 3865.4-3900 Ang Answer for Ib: 1.30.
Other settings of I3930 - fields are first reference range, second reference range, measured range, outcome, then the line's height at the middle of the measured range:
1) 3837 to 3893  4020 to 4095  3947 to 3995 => 0.10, 6.31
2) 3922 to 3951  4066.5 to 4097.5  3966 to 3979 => 0.35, 5.98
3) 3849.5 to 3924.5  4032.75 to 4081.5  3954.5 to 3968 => 0.15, 6.41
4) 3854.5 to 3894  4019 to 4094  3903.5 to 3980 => 0.08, 6.12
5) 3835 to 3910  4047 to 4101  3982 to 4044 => -0.12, 6.34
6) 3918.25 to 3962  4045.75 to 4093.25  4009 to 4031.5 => -0.09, 6.49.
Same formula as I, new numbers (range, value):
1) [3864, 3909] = 5.54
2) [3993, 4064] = 7.07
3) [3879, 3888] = 4.59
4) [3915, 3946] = 5.72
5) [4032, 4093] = 6.99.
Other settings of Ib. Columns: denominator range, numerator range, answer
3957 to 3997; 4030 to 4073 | 1.27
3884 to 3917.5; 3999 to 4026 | 1.30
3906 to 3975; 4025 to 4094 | 1.23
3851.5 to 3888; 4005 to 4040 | 1.21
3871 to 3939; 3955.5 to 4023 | 1.11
